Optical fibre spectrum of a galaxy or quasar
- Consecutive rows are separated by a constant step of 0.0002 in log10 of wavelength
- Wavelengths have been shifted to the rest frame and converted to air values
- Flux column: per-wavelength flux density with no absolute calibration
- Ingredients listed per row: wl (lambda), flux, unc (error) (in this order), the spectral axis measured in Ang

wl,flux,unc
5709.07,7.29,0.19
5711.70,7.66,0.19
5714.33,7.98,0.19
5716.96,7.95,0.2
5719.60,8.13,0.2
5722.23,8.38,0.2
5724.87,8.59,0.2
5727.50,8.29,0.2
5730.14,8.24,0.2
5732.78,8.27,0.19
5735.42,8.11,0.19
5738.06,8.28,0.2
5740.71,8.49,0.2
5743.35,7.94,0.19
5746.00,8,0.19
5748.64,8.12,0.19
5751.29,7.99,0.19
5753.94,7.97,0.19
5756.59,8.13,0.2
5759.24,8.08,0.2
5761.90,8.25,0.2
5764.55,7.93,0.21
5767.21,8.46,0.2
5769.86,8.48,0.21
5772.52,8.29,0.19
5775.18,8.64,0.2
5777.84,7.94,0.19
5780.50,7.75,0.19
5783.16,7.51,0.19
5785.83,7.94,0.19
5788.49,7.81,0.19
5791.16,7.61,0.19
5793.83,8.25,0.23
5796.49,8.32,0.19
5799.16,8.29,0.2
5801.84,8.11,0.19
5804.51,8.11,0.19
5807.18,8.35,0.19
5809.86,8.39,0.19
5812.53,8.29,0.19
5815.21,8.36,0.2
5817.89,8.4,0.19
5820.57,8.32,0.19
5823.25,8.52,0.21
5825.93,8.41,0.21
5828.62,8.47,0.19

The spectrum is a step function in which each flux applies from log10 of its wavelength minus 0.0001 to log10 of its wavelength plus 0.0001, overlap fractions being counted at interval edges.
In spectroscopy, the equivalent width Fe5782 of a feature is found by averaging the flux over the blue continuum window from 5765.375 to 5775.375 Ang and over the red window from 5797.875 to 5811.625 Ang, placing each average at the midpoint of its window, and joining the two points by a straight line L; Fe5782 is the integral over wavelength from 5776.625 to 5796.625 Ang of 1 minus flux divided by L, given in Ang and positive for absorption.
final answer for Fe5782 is 1.14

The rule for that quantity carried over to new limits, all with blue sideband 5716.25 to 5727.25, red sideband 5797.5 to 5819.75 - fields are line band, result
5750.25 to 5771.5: 0.3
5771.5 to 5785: 0.4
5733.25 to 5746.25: 0.2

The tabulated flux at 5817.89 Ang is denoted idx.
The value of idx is 8.4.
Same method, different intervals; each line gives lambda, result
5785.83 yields 7.94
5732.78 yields 8.27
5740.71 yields 8.49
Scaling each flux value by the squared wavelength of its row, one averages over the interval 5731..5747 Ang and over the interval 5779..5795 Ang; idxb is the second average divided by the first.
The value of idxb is 0.97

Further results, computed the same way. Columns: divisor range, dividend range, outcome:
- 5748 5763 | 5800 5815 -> 1.04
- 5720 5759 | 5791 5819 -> 1.03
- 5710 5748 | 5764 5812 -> 1.02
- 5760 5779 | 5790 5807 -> 0.99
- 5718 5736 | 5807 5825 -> 1.04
